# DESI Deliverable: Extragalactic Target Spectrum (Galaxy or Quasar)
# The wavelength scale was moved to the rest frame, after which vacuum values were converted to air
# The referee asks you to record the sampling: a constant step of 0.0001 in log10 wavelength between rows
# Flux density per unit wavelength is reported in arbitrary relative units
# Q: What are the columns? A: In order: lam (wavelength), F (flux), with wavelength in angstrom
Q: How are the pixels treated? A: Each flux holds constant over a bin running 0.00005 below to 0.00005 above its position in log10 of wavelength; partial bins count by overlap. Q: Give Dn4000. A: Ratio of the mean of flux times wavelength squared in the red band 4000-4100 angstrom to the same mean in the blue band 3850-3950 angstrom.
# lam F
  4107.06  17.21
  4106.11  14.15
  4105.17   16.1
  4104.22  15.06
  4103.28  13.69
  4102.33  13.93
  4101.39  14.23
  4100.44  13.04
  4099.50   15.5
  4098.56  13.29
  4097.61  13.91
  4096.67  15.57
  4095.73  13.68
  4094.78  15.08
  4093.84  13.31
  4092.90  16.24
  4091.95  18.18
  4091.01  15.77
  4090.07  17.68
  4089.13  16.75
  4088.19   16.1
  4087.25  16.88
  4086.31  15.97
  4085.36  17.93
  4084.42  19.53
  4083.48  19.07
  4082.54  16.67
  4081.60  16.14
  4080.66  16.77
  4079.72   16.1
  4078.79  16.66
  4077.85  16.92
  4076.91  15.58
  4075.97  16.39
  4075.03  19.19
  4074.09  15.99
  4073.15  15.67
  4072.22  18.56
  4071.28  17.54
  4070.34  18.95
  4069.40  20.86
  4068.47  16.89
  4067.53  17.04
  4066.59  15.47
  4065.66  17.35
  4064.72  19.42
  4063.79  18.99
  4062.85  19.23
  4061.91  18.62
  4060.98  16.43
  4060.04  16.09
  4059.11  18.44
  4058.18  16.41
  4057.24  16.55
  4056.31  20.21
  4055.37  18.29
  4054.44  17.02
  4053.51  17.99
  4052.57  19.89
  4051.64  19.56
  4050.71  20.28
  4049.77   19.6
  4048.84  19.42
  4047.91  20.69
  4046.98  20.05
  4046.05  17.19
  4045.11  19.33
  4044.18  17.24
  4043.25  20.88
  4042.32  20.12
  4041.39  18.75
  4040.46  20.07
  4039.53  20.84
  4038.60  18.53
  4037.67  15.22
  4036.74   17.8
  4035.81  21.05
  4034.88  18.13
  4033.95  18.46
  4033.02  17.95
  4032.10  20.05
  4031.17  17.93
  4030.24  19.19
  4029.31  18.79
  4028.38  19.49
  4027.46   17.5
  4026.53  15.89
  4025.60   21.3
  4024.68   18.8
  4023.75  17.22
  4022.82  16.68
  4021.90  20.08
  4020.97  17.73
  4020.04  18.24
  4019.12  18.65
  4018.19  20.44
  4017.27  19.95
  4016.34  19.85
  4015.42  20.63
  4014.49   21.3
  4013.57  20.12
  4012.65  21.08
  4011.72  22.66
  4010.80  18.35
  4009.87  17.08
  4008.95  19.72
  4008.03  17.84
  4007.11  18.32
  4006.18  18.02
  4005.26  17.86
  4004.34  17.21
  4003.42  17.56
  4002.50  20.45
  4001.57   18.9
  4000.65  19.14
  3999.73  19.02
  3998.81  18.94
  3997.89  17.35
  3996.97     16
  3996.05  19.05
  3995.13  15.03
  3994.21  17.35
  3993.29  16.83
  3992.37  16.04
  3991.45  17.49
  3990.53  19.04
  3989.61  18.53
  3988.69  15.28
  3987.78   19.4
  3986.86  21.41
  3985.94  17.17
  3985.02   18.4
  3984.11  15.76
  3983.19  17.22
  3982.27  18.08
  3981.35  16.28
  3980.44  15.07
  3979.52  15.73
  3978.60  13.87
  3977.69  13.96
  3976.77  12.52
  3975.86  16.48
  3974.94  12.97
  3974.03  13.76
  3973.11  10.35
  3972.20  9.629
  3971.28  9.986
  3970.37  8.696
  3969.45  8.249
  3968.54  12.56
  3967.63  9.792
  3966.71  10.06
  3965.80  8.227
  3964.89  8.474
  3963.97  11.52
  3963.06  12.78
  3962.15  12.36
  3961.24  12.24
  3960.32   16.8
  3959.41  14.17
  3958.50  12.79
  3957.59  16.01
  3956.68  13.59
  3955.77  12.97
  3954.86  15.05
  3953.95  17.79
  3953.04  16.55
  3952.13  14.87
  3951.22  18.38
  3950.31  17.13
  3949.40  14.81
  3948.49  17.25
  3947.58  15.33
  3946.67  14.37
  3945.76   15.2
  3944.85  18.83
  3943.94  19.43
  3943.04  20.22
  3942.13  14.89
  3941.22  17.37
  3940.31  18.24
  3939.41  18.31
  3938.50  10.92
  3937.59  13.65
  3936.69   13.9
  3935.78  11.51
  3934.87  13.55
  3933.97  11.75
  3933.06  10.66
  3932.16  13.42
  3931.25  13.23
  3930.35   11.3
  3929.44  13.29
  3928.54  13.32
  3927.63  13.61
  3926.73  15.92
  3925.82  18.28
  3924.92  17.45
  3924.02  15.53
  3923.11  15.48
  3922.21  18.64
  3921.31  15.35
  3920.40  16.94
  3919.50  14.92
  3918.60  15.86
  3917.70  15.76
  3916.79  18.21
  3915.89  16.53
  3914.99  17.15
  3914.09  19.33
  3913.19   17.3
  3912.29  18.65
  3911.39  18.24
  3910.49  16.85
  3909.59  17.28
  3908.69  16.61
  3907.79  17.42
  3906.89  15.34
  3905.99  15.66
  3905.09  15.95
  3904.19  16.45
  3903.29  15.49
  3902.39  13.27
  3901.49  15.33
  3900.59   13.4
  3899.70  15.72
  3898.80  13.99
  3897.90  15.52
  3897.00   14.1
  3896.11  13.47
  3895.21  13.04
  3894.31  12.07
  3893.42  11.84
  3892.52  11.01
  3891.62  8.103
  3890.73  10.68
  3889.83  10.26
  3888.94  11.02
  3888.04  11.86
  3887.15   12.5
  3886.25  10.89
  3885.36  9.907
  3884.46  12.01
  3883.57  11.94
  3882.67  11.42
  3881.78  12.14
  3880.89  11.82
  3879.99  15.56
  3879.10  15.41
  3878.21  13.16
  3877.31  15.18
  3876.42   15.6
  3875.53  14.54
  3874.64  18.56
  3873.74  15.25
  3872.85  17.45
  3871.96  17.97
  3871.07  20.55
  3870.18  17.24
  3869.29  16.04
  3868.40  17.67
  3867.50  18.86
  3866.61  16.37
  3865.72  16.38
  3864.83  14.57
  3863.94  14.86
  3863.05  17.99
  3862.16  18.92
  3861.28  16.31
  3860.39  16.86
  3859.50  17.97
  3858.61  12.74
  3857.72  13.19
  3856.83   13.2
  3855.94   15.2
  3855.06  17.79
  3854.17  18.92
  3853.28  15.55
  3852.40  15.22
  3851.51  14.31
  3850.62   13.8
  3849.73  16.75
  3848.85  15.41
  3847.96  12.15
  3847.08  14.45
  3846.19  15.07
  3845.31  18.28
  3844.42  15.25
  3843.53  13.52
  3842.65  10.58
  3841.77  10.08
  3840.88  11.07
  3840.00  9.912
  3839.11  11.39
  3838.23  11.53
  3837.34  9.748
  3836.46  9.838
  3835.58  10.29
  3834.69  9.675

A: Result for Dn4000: 1.3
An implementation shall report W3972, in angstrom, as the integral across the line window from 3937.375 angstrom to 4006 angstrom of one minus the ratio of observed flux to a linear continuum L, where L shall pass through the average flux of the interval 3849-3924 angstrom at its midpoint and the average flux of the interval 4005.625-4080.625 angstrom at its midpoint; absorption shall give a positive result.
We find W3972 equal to 6.4 angstrom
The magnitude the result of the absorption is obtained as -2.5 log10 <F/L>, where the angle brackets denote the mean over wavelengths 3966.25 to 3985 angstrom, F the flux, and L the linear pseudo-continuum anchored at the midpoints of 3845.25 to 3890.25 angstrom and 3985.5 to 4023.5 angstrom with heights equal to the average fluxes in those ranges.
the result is 0.33 mag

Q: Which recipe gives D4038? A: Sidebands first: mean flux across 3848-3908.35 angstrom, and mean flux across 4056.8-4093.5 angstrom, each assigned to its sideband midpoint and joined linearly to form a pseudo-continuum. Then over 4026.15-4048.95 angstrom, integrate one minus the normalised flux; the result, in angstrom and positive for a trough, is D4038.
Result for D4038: -2.8 angstrom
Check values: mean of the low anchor 14.7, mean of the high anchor 17.3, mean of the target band 18.8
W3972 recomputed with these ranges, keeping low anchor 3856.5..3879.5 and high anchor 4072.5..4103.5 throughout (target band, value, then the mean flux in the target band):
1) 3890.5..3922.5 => 1.8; 15.3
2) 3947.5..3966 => 2.1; 14.3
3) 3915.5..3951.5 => 1.7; 15.5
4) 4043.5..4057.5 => -2.5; 19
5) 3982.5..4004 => -2.3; 17.9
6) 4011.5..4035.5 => -4.5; 19.1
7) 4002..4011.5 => -1.3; 18.4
